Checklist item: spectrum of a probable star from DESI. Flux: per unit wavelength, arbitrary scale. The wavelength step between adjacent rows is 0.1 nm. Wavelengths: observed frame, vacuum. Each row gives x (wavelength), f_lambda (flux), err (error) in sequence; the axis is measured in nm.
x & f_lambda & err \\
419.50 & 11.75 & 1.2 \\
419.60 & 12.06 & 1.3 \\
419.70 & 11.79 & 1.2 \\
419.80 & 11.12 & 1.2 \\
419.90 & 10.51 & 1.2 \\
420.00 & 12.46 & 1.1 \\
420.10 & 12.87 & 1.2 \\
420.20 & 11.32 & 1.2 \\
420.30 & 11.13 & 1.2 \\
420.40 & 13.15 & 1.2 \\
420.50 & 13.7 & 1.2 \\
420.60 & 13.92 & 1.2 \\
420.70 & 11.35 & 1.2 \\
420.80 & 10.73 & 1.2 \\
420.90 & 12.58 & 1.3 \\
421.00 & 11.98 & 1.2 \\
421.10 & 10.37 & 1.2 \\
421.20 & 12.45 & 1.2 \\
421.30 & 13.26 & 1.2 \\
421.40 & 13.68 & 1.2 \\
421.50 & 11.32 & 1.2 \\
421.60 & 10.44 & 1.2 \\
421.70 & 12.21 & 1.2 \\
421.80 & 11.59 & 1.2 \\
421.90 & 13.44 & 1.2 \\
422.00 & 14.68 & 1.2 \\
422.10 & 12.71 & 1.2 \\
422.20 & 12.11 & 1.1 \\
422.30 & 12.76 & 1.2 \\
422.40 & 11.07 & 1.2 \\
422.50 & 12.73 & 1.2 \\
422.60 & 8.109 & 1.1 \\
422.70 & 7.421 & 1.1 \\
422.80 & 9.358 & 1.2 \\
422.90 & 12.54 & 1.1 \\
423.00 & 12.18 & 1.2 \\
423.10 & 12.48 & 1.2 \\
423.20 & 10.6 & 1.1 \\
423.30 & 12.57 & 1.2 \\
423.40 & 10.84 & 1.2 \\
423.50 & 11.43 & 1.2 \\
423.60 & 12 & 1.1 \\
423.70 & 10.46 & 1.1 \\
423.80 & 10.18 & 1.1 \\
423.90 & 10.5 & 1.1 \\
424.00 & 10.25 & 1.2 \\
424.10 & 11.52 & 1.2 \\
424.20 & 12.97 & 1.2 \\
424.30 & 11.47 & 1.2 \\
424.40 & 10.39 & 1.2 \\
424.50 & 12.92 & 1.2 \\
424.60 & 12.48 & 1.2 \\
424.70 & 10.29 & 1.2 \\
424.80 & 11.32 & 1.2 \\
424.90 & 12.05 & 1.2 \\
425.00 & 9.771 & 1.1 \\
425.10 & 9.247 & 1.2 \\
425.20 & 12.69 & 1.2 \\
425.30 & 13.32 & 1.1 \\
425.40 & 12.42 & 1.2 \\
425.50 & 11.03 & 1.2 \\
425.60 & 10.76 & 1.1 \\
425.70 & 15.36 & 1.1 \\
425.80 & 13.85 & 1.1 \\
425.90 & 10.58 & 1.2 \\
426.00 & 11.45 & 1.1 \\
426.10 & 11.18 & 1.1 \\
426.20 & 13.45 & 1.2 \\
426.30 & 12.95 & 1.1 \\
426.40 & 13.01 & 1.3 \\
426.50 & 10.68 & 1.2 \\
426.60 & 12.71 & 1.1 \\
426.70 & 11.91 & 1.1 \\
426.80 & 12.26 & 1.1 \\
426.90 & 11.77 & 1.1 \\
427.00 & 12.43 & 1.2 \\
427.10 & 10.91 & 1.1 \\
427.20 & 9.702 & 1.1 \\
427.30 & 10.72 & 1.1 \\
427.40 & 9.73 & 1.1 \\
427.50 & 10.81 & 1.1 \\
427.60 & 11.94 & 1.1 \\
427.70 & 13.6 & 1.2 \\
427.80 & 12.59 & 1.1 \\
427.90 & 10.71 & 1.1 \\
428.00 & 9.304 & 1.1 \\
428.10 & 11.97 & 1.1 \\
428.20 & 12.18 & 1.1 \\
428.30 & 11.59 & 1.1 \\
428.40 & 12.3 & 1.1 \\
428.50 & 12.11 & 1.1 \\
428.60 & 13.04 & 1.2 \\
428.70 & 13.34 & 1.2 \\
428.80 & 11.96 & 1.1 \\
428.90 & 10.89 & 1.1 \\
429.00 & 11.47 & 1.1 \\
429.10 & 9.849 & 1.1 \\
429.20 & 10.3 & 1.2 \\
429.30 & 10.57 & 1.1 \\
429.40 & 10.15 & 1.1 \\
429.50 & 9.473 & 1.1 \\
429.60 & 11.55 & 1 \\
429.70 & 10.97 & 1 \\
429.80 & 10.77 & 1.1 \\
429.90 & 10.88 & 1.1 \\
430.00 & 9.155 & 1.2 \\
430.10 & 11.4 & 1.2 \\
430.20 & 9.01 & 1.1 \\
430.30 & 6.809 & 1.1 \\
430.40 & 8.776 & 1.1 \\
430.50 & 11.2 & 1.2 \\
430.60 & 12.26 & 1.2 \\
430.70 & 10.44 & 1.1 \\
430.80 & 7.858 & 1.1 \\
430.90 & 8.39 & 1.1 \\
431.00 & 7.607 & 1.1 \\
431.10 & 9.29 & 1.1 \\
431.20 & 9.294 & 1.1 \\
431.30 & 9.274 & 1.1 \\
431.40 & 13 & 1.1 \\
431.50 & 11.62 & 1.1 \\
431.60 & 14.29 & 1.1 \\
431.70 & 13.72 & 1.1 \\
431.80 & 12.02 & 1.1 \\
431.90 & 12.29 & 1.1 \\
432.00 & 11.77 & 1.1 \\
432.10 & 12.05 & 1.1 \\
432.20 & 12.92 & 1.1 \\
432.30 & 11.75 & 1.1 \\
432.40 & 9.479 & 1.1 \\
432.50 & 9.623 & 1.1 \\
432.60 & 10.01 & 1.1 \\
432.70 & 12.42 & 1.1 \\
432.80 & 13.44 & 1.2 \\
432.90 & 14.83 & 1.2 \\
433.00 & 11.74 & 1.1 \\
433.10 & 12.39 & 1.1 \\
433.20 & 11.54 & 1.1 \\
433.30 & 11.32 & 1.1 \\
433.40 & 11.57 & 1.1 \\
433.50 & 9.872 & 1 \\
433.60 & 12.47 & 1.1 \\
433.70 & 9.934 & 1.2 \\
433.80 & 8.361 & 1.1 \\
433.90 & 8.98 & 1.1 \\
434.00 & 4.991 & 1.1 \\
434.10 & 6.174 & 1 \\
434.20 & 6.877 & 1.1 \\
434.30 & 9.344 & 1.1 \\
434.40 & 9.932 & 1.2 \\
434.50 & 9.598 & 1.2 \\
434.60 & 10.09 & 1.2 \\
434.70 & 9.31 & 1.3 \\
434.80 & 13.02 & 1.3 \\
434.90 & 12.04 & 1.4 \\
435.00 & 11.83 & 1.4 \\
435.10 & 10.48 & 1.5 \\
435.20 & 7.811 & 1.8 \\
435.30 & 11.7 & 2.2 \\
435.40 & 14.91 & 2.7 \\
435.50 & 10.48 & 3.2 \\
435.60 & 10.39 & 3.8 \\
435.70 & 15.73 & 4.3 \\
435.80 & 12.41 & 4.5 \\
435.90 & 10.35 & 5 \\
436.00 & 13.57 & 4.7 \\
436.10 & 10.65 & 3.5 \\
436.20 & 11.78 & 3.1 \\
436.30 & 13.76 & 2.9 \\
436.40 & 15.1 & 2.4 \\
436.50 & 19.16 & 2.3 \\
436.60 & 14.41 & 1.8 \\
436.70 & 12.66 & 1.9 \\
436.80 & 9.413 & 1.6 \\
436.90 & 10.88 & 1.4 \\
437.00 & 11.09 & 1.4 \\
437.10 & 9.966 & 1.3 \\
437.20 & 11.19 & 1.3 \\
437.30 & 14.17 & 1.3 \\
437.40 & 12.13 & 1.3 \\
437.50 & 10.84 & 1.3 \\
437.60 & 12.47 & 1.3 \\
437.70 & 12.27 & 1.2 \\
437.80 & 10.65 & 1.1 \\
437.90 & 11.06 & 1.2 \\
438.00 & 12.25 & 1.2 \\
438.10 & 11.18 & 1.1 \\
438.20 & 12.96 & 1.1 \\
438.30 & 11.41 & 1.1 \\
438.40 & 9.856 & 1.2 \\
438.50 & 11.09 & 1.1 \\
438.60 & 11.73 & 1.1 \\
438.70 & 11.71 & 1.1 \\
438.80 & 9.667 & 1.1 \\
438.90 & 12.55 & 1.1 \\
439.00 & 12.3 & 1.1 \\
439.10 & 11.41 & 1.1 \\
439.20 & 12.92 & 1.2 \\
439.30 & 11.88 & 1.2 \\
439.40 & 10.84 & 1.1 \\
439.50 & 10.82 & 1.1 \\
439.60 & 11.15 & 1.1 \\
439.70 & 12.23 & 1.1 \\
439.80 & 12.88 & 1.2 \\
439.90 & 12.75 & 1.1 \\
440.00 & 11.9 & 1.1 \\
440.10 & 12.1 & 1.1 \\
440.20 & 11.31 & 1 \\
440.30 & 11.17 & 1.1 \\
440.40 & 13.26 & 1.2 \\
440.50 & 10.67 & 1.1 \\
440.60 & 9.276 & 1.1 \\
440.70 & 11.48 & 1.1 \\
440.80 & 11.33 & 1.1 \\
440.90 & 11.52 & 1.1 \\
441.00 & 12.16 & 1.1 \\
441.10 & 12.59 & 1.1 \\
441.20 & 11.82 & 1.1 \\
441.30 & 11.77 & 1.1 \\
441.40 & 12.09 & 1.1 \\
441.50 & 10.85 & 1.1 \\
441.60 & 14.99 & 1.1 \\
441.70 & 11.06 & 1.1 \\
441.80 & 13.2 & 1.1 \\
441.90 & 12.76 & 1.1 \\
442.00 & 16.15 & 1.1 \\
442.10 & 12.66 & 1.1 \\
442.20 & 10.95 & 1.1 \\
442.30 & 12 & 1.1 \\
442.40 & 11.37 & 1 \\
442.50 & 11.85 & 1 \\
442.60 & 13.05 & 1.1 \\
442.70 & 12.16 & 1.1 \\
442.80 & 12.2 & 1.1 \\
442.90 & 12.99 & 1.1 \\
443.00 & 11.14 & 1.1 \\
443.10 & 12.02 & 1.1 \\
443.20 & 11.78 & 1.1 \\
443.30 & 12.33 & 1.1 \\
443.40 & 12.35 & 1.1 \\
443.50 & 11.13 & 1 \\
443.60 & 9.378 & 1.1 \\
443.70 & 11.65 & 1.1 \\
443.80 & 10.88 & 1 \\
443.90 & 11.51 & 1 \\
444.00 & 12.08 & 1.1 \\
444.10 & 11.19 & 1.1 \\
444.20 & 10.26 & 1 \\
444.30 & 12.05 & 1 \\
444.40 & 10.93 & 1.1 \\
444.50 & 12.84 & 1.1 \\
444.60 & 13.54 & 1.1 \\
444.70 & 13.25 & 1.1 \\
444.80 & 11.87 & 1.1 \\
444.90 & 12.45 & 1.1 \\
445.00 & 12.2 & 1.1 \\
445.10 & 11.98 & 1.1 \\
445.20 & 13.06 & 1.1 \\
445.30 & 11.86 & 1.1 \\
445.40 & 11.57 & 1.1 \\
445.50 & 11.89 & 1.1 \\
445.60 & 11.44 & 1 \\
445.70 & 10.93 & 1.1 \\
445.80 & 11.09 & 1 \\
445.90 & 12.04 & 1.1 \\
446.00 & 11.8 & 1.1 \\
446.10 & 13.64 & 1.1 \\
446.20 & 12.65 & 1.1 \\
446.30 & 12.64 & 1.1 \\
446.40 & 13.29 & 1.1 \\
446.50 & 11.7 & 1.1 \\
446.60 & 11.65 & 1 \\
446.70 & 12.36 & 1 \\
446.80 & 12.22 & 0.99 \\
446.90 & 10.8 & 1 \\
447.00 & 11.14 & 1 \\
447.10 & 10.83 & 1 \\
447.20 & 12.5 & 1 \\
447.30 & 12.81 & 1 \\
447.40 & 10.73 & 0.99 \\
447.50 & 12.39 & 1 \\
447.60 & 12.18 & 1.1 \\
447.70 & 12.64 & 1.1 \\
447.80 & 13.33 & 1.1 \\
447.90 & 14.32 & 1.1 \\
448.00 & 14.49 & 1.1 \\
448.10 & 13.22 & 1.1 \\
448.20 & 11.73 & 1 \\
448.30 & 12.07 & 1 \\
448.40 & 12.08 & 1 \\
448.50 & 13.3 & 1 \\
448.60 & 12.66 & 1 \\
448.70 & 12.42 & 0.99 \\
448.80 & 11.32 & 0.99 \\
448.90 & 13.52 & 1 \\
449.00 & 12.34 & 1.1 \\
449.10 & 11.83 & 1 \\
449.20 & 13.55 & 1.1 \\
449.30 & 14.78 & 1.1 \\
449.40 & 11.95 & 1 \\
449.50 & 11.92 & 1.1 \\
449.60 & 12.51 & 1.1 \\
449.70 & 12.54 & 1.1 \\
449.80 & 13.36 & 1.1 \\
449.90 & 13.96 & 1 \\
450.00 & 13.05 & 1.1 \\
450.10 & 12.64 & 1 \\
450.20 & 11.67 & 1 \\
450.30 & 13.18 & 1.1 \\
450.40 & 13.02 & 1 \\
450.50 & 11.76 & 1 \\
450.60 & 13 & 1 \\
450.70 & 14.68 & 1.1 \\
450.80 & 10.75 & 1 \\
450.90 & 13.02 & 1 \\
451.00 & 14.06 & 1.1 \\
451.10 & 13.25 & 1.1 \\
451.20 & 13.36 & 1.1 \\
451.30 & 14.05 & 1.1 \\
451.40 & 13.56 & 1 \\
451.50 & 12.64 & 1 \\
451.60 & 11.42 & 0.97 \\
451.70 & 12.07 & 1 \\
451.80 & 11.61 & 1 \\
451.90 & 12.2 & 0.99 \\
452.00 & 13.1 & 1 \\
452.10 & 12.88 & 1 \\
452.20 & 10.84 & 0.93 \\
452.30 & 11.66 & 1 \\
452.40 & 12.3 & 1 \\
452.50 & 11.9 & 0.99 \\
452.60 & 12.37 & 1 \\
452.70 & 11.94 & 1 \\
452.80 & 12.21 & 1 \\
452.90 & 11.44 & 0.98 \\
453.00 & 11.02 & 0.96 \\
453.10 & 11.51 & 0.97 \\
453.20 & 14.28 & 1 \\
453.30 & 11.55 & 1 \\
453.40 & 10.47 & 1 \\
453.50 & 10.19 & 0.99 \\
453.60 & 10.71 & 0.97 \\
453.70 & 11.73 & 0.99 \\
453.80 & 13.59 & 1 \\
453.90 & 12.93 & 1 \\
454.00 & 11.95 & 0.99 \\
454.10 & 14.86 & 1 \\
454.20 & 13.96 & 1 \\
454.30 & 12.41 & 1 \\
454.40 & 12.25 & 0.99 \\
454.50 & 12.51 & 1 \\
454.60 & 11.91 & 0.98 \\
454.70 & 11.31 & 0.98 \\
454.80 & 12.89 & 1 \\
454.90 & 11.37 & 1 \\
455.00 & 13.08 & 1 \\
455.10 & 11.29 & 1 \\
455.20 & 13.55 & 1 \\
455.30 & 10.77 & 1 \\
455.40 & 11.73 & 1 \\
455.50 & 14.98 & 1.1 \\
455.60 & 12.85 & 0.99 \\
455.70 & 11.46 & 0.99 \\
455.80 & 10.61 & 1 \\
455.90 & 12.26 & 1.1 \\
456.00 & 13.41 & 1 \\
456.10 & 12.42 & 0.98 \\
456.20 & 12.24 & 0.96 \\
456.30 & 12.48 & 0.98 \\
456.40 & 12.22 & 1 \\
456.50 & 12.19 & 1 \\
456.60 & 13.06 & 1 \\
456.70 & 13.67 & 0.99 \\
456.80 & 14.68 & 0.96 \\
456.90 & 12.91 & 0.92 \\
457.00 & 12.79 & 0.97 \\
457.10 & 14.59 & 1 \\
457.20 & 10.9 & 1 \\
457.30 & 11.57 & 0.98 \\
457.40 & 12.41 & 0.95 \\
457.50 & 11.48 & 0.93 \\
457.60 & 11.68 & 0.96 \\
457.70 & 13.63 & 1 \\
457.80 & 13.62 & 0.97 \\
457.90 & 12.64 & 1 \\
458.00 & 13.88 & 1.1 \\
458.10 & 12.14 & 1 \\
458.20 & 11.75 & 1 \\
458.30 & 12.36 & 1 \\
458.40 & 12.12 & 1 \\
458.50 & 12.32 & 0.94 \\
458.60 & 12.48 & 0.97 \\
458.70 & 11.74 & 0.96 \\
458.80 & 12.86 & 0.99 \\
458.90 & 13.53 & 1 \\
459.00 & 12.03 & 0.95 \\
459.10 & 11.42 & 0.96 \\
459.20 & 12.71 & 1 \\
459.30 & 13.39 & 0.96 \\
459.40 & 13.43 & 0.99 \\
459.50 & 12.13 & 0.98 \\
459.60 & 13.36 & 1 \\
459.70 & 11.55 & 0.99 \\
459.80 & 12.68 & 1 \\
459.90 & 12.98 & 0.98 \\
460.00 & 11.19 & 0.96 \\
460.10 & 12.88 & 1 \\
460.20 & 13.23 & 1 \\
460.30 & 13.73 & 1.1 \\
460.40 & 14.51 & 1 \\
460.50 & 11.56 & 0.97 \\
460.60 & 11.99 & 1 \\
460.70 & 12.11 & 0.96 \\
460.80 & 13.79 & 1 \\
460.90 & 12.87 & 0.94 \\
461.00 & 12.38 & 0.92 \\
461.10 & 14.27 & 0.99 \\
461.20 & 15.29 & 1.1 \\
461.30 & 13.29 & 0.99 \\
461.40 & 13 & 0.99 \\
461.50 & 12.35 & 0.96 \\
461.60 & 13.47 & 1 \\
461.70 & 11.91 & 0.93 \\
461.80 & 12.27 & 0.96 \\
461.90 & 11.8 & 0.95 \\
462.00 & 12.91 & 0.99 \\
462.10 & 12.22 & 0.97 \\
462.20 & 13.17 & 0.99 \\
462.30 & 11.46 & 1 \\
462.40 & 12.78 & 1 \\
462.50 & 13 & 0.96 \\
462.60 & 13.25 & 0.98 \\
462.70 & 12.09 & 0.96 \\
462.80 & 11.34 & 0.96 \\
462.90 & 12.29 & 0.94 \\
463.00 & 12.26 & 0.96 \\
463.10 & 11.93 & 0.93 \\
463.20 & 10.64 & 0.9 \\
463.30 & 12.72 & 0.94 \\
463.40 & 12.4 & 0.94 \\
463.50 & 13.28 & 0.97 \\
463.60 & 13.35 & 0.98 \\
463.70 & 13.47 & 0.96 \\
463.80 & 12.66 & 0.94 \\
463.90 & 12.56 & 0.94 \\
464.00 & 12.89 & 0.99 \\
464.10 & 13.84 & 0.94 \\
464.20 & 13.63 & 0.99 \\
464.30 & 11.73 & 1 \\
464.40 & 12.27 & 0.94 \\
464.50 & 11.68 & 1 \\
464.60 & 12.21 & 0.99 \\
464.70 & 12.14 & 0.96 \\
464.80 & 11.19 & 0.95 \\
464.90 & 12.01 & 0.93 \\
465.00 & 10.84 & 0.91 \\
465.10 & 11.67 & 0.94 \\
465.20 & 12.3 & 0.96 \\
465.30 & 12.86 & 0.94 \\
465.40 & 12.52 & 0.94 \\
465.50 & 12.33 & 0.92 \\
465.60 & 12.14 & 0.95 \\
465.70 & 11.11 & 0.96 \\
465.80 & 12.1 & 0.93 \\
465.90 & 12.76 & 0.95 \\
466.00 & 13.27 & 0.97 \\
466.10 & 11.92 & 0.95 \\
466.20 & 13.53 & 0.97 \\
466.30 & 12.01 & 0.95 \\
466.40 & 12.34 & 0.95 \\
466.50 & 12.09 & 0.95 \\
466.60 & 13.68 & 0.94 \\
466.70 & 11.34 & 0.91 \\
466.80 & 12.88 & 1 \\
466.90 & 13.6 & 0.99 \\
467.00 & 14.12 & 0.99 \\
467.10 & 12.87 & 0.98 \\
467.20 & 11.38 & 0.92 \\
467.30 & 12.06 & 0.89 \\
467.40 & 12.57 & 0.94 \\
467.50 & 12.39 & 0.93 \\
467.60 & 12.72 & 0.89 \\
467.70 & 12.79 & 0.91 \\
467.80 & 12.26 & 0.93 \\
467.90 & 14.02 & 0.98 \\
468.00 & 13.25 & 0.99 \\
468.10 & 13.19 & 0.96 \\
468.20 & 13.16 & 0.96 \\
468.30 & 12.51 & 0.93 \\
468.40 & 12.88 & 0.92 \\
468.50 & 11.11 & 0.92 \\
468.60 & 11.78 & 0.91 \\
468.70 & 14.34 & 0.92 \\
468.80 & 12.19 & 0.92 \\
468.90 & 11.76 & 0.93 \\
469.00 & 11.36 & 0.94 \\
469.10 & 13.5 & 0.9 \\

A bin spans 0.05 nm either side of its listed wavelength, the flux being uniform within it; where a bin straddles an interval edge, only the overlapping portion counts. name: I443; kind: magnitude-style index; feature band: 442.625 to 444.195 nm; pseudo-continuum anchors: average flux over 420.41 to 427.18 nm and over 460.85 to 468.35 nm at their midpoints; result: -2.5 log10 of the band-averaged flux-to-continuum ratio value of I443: 0.05 mag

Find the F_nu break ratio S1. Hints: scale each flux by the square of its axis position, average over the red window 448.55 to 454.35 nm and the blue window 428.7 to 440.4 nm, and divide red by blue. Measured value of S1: 1.20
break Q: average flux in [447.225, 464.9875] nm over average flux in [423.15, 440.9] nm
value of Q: 1.11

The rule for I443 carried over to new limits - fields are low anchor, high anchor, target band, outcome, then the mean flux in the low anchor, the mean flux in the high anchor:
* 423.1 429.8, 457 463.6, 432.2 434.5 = 0.136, 11.5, 12.6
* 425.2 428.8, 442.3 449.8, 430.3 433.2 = 0.081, 11.9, 12.2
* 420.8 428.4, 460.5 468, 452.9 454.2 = 0.017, 11.7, 12.5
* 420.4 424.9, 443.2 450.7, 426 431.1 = 0.079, 11.7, 12.3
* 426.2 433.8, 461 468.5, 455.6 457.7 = -0.021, 11.2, 12.6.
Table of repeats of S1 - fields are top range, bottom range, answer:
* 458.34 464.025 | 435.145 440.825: 1.18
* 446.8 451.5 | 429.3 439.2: 1.22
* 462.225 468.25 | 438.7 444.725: 1.16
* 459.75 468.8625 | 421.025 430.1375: 1.30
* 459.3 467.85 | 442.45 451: 1.10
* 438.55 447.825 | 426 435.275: 1.16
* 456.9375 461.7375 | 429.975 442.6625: 1.23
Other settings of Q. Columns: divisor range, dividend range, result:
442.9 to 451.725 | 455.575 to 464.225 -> 1.03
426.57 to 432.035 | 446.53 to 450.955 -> 1.14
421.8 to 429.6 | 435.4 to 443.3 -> 1.04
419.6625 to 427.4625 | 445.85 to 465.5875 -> 1.07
